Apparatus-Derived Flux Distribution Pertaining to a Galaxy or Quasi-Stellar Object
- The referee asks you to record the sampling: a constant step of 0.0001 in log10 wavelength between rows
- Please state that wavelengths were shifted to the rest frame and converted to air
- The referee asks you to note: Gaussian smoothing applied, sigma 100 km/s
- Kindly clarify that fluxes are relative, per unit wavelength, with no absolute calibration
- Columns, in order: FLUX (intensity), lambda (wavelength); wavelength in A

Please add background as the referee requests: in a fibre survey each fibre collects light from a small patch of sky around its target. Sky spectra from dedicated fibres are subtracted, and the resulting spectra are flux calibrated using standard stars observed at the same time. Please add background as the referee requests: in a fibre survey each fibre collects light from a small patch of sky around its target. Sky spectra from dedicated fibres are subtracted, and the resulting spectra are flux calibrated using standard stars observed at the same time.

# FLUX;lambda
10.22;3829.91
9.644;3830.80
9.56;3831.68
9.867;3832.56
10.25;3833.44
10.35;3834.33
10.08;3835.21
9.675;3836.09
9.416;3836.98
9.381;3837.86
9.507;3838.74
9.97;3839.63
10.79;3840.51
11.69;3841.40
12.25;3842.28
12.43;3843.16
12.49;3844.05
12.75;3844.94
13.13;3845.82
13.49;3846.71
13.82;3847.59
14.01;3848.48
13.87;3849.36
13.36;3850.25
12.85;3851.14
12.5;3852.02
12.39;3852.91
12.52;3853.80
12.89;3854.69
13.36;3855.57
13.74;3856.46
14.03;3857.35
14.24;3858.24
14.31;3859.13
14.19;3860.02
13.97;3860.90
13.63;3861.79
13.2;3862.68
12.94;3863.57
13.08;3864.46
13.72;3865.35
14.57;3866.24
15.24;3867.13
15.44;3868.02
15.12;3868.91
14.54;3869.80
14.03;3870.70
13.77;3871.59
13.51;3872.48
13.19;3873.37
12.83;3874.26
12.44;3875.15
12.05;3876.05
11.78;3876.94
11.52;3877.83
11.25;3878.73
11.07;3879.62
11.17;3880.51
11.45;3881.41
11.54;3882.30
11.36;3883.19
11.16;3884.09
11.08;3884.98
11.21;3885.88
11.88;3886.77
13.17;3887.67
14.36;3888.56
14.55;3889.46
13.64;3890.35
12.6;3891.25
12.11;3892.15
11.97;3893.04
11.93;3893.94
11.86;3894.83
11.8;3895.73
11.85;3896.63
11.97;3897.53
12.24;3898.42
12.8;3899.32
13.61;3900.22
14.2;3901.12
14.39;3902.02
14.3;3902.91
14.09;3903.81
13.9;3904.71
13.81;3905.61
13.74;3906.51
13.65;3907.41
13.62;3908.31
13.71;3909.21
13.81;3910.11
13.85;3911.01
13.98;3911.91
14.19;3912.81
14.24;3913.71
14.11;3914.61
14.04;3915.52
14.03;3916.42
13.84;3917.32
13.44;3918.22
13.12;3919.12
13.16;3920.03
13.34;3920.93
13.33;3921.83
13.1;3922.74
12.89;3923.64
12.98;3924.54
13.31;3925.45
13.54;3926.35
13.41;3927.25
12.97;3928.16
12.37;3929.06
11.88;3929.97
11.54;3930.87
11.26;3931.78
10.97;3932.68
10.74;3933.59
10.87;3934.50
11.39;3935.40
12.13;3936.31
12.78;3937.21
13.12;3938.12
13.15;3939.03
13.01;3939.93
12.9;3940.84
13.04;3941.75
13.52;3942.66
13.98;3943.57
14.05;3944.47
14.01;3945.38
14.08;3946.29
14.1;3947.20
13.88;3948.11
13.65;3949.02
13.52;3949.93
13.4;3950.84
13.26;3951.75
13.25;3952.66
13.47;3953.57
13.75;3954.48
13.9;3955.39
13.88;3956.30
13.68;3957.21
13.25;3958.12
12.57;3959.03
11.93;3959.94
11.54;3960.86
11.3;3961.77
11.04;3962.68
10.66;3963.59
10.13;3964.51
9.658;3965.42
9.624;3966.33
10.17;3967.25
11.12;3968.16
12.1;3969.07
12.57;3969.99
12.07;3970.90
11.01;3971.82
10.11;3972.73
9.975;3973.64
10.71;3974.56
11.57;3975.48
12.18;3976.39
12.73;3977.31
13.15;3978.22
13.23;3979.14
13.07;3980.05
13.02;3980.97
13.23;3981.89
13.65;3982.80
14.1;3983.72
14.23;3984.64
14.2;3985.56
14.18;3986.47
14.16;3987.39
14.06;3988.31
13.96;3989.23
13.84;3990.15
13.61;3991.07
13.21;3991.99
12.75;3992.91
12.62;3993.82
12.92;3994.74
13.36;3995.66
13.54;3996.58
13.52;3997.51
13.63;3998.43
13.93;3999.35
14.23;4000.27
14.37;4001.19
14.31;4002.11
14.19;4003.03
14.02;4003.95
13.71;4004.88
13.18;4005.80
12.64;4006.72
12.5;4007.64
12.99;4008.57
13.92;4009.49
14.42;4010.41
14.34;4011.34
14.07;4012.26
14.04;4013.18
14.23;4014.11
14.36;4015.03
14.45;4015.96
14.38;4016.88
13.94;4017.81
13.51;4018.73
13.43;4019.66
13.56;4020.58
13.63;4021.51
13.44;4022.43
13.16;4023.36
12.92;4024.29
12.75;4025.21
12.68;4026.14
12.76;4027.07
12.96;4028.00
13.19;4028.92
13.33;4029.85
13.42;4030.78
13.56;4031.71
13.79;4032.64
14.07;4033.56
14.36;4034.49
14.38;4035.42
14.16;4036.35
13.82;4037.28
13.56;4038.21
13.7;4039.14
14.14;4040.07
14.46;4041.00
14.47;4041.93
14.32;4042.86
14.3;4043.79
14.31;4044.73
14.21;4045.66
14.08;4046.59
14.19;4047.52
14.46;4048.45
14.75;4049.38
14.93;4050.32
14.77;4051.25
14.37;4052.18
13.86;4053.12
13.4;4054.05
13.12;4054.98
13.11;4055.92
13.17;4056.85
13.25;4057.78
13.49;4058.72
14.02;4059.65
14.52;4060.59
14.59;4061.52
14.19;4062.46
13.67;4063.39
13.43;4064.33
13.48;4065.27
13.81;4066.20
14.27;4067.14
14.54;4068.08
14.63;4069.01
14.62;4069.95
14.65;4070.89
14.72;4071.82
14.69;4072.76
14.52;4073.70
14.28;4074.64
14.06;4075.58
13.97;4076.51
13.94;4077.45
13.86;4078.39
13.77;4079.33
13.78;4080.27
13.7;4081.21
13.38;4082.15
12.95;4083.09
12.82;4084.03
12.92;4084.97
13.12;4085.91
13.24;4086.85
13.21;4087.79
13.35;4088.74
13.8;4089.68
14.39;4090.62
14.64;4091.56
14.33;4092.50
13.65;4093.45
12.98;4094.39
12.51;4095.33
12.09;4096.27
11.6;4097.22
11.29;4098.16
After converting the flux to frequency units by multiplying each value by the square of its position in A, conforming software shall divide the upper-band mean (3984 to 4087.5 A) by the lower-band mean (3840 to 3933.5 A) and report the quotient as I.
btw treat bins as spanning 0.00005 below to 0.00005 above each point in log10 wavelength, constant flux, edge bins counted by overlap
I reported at 1.1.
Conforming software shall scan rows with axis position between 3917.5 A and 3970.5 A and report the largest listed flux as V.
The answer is 14.1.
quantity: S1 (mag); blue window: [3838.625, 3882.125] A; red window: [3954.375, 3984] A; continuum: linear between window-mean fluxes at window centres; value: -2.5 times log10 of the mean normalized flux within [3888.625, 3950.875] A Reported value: -0.06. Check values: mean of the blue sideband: 13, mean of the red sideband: 12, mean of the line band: 13.1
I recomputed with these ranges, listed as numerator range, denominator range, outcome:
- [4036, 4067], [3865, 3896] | 1.20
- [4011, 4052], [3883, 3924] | 1.13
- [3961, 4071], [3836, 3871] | 1.12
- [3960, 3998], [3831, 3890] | 1.05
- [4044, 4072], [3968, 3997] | 1.14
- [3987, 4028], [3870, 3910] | 1.14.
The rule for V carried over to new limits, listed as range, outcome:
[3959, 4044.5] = 14.47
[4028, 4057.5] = 14.93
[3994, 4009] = 14.37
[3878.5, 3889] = 14.36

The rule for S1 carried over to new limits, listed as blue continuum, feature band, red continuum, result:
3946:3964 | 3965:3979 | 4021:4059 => 0.17 mag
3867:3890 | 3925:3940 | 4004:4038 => 0.07 mag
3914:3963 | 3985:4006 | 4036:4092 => -0.02 mag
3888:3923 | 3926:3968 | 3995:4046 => 0.08 mag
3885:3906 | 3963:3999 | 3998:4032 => 0.08 mag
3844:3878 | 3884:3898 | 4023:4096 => 0.10 mag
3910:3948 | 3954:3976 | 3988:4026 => 0.15 mag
